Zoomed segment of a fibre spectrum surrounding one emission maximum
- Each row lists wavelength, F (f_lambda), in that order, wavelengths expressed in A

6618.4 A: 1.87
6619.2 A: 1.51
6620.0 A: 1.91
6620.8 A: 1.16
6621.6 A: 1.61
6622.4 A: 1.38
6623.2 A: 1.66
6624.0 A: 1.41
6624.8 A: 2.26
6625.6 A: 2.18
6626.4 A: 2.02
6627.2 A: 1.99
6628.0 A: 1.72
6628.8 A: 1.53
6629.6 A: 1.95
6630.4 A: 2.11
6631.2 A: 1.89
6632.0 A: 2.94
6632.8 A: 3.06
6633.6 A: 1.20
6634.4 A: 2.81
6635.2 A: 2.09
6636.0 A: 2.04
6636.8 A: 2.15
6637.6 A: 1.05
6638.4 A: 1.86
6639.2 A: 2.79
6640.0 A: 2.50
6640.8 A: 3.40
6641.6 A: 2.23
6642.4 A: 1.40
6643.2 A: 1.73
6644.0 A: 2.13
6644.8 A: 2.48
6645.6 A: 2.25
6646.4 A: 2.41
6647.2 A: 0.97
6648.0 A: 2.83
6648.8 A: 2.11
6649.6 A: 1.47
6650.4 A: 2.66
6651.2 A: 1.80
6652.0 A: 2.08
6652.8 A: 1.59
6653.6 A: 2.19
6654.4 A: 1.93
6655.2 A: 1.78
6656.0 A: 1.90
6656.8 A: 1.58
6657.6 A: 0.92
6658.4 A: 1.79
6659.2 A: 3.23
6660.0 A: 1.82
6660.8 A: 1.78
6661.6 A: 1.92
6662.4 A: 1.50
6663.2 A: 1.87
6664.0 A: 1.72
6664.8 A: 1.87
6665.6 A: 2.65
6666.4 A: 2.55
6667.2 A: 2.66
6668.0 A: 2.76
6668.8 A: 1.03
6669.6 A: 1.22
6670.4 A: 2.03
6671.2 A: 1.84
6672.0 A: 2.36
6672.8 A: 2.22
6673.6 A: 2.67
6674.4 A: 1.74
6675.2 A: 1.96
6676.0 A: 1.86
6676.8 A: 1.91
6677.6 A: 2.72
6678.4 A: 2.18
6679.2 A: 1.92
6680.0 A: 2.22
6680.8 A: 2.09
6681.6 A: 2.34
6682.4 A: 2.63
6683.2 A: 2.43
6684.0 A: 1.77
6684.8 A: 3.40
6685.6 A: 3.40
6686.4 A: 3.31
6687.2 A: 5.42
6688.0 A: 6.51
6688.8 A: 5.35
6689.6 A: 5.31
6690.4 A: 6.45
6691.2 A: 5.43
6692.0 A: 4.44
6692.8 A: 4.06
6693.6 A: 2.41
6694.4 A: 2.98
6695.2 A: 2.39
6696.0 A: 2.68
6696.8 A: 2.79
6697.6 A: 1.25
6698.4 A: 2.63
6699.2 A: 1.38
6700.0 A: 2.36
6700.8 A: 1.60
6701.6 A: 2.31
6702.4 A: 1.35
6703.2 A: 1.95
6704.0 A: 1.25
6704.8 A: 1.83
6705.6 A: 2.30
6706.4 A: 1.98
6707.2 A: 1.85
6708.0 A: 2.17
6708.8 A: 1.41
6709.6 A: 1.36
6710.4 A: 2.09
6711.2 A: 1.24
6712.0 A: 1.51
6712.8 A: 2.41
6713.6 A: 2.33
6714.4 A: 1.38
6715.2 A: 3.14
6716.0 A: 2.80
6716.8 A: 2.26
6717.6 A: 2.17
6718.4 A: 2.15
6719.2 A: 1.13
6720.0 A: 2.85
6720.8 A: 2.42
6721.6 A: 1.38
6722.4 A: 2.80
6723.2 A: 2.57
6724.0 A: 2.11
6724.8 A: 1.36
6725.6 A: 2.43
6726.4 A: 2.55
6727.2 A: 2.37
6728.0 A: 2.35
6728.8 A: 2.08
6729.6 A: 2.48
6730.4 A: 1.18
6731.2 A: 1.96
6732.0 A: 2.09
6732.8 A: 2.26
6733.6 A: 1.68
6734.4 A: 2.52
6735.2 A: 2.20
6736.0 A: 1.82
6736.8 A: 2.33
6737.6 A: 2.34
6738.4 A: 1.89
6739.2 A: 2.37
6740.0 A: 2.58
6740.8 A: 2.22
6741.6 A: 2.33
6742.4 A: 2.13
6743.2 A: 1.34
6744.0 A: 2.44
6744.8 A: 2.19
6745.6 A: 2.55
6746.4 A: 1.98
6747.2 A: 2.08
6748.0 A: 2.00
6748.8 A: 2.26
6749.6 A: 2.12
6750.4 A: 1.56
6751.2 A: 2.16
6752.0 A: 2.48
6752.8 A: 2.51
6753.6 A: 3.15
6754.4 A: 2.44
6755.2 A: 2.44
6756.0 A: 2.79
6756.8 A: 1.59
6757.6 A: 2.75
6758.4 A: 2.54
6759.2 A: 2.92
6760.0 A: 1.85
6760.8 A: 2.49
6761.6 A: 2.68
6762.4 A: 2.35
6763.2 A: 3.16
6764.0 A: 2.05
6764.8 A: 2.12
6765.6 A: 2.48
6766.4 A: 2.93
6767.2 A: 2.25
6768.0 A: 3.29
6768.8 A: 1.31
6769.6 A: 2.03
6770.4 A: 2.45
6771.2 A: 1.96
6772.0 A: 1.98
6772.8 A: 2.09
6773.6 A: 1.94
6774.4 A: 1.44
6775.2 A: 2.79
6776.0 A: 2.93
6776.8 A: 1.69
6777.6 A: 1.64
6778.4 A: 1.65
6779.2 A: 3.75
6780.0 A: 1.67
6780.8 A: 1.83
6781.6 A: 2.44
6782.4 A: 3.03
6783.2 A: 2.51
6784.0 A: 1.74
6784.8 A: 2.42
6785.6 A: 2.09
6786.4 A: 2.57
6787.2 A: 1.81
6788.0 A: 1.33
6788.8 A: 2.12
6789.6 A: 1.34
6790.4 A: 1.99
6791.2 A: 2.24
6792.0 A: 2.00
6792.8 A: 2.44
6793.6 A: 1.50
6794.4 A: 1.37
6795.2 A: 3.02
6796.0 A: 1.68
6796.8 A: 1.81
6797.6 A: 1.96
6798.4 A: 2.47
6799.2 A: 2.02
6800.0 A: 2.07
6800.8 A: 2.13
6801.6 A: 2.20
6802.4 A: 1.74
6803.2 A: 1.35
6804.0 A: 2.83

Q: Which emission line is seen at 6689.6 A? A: H-beta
